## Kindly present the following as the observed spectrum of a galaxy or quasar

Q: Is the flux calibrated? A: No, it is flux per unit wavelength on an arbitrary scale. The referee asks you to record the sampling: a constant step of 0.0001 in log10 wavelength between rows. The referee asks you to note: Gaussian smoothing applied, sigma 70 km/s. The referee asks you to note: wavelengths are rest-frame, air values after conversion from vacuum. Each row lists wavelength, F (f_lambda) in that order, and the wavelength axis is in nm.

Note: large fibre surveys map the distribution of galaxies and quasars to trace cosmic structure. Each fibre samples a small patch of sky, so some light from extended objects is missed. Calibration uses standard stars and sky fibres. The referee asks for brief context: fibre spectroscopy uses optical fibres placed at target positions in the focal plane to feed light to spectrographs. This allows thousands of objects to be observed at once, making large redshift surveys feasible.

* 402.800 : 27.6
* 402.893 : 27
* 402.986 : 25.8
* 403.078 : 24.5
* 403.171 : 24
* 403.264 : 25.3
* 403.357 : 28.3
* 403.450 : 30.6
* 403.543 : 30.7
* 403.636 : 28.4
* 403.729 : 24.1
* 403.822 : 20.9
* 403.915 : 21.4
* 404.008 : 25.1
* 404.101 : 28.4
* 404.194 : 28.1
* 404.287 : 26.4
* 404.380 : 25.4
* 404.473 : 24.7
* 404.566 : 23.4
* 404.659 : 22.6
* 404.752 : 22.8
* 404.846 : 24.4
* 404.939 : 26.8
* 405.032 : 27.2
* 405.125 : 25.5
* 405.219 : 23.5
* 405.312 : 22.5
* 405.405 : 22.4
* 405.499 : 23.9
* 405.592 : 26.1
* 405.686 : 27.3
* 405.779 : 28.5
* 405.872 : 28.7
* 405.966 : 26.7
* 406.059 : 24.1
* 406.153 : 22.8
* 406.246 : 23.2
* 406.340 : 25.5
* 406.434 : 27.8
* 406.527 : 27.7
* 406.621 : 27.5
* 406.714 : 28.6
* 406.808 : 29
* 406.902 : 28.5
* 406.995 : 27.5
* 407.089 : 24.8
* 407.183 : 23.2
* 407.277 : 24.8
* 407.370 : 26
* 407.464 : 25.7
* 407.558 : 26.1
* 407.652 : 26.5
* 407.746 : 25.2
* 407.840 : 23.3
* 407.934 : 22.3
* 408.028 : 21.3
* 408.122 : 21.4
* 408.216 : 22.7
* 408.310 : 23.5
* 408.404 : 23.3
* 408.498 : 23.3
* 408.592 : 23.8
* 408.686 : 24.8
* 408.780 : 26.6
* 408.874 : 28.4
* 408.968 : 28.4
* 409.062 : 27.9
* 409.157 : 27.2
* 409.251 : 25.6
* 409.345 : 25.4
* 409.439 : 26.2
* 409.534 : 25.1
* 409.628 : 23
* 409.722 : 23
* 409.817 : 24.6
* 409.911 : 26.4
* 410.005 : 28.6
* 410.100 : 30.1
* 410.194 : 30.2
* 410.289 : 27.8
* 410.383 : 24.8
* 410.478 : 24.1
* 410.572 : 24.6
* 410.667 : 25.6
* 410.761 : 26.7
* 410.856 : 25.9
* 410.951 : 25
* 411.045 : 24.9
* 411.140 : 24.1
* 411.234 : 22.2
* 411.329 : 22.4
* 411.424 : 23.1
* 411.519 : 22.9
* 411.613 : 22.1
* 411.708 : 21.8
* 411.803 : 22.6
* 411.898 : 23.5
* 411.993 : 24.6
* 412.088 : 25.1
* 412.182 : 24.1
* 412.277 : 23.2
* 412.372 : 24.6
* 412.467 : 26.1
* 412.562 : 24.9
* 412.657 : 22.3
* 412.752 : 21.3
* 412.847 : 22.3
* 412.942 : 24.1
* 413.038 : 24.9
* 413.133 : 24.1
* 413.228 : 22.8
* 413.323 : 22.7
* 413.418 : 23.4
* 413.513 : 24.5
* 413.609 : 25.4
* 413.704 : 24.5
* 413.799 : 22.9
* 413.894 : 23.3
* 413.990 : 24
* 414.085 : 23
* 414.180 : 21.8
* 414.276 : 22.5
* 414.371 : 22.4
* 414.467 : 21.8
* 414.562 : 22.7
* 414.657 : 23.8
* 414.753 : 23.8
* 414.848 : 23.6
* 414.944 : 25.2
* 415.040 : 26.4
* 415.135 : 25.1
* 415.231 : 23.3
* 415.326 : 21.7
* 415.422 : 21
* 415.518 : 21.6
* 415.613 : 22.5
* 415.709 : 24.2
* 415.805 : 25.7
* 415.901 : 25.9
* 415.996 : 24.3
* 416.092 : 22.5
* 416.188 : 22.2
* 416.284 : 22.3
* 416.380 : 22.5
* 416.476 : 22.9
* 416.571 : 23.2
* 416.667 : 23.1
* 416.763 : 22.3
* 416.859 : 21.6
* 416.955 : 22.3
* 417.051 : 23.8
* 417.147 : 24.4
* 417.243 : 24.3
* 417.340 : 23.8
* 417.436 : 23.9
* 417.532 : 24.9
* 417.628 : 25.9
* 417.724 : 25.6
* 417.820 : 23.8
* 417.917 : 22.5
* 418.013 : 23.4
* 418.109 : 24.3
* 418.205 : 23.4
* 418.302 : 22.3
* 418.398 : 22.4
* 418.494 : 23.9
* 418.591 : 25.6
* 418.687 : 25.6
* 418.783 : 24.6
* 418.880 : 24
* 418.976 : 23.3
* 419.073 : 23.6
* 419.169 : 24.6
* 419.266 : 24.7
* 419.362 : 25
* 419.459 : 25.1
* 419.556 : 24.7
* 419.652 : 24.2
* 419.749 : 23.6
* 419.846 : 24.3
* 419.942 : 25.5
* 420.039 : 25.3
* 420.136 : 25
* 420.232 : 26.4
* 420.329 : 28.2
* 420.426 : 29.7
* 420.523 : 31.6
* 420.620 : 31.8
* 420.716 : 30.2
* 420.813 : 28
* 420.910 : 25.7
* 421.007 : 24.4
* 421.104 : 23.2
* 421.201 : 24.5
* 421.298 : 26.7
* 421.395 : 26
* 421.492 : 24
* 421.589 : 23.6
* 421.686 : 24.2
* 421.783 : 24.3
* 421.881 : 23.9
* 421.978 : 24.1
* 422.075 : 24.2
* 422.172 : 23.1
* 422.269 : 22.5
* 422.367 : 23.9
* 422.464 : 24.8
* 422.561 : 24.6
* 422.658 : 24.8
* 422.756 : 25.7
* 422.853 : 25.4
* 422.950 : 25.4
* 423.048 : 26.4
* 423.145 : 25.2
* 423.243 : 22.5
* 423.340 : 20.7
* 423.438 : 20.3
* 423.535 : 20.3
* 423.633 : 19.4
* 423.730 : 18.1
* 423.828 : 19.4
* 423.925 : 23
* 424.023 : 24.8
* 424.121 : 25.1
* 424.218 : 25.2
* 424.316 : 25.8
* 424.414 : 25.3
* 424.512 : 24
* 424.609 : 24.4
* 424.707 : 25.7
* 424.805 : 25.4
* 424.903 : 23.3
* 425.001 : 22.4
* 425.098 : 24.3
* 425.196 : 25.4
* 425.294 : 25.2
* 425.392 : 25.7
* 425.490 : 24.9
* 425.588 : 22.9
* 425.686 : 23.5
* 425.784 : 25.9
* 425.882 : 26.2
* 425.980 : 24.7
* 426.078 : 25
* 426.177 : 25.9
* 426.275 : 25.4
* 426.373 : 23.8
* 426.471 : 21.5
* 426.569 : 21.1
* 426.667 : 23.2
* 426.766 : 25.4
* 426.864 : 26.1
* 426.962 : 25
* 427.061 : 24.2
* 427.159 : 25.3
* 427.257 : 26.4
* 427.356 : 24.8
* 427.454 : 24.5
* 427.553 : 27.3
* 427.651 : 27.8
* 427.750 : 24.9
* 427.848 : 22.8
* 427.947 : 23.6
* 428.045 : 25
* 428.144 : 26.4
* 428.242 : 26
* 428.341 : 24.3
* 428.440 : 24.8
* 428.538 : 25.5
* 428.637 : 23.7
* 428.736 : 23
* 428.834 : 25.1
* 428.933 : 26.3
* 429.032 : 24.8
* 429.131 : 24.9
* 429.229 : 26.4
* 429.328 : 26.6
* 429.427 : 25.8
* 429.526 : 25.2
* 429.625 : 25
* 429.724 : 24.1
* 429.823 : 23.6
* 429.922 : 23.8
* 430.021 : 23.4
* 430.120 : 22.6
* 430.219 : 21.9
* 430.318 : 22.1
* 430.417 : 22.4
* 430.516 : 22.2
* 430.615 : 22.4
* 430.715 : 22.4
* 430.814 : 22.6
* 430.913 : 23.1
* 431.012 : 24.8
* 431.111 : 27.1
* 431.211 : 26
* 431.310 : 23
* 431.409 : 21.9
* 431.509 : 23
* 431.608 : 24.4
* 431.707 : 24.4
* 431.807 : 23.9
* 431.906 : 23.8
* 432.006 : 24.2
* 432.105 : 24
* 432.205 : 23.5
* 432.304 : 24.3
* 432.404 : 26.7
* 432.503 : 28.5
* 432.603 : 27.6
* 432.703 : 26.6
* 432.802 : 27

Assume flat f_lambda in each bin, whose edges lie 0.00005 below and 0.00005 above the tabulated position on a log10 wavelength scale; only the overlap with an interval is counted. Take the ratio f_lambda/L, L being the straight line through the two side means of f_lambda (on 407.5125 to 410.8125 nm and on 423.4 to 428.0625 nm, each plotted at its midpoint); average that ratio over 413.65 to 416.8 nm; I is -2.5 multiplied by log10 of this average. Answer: 0.07 mag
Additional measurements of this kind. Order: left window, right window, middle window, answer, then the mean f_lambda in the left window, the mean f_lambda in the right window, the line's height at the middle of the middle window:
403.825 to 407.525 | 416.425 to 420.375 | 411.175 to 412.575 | 0.06 mag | 25.6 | 24.2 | 24.9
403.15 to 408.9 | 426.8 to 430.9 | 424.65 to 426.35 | -0.01 mag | 25.4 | 24.5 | 24.6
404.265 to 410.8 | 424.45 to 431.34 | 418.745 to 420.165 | 0.02 mag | 25.5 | 24.5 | 24.9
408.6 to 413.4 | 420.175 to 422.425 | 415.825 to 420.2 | 0.07 mag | 24.8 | 25.8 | 25.5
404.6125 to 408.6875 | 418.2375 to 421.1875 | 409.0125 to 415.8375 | 0.05 mag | 25.1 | 25.5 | 25.3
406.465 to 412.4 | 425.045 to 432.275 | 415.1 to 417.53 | 0.07 mag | 25.1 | 24.4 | 24.9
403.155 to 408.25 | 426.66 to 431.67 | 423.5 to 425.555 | 0.04 mag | 25.5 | 24.5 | 24.7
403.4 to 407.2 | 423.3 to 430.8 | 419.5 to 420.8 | -0.10 mag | 25.8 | 24.1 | 24.7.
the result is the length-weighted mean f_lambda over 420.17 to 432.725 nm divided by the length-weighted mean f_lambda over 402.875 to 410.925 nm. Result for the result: 0.96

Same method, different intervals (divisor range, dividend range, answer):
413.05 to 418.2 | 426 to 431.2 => 1.04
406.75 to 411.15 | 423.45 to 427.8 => 0.95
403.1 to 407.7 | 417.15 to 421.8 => 0.97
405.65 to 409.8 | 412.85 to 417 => 0.92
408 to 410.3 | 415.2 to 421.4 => 0.96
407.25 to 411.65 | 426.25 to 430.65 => 0.98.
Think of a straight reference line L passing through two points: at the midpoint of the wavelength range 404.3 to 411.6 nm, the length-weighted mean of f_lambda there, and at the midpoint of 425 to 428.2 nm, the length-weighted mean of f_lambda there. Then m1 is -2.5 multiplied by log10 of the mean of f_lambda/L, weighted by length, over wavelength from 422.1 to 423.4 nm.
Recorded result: 0.03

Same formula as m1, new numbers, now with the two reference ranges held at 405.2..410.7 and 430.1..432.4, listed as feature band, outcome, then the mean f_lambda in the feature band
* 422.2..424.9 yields 0.03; 23.6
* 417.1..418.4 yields 0.03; 24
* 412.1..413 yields 0.06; 23.7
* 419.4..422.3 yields -0.05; 25.6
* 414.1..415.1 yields 0.07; 23.4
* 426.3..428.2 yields -0.04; 24.7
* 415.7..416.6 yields 0.06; 23.6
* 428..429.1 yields -0.05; 25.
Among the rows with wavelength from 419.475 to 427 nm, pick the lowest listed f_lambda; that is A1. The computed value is 18.1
